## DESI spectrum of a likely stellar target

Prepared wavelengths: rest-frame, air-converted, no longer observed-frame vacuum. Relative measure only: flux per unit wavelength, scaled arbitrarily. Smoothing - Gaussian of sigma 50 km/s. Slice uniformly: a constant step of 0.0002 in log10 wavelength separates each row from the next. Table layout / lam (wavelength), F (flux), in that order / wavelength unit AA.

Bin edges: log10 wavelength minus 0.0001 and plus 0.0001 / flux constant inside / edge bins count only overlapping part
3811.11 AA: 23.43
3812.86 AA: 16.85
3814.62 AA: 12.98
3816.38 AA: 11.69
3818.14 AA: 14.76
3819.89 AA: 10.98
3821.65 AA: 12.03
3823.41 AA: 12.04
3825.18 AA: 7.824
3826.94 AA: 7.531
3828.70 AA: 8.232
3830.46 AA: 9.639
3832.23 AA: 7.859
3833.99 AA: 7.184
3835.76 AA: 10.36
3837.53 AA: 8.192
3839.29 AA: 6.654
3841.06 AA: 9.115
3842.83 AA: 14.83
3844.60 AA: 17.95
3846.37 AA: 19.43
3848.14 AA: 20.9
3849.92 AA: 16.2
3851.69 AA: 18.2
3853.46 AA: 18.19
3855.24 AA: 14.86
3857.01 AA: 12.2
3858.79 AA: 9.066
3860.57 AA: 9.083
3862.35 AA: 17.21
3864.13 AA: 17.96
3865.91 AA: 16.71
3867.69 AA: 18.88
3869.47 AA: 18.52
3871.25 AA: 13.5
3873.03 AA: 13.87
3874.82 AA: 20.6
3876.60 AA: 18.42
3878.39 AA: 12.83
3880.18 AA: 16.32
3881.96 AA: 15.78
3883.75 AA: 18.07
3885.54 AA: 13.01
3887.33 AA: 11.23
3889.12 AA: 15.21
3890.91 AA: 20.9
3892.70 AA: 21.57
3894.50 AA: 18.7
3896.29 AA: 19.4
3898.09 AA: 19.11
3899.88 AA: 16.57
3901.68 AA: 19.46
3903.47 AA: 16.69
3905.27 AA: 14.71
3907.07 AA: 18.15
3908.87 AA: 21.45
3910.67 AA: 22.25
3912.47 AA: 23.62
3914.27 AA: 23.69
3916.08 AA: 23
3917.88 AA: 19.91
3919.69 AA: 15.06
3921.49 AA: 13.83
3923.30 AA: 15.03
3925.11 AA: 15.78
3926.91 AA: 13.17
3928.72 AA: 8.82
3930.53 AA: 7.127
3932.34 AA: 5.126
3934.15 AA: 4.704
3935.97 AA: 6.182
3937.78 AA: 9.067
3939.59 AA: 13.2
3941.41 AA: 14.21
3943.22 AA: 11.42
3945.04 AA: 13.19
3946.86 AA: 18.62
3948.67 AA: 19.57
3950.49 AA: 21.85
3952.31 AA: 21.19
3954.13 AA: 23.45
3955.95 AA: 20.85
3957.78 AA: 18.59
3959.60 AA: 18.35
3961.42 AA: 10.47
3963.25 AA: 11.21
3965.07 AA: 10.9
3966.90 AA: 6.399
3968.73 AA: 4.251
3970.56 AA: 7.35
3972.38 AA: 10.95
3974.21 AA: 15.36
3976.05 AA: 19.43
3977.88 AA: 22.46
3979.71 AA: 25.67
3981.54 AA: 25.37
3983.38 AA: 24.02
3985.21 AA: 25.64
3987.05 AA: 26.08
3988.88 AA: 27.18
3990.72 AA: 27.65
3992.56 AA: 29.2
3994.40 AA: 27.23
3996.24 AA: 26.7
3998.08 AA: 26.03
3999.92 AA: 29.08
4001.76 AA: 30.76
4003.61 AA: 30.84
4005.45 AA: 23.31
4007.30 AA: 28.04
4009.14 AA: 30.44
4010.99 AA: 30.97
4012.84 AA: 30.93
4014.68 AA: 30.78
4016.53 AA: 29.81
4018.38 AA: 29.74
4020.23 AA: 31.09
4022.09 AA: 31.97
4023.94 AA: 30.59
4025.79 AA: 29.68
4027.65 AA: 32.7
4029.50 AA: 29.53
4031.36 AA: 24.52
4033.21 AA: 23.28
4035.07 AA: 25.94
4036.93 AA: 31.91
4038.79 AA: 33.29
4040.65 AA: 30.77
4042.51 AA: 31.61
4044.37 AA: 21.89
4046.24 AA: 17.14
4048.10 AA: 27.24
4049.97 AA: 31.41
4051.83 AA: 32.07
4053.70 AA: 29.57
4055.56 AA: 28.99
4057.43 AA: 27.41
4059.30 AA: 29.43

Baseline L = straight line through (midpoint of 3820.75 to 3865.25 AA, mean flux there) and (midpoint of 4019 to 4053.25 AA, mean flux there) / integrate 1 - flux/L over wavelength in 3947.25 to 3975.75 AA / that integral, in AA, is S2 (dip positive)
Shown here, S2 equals 9.4 AA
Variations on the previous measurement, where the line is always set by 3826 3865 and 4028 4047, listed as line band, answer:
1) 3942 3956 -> 1.4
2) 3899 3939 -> 6.4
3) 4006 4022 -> -2.9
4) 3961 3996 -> 6.1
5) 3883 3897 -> -0.9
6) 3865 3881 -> -2.0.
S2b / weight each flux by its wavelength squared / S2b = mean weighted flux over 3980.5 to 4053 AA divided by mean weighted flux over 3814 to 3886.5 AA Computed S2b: 2.26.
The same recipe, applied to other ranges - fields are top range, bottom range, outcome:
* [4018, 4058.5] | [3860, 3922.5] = 1.75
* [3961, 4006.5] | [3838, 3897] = 1.41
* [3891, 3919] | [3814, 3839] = 2.08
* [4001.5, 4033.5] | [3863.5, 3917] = 1.74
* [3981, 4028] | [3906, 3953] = 1.95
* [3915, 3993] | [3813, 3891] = 1.25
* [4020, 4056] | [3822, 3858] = 2.56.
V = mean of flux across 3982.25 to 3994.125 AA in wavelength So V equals 26.6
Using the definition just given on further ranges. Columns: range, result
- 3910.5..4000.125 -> 17.5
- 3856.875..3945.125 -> 15.5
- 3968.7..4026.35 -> 25.9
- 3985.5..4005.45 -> 27.8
